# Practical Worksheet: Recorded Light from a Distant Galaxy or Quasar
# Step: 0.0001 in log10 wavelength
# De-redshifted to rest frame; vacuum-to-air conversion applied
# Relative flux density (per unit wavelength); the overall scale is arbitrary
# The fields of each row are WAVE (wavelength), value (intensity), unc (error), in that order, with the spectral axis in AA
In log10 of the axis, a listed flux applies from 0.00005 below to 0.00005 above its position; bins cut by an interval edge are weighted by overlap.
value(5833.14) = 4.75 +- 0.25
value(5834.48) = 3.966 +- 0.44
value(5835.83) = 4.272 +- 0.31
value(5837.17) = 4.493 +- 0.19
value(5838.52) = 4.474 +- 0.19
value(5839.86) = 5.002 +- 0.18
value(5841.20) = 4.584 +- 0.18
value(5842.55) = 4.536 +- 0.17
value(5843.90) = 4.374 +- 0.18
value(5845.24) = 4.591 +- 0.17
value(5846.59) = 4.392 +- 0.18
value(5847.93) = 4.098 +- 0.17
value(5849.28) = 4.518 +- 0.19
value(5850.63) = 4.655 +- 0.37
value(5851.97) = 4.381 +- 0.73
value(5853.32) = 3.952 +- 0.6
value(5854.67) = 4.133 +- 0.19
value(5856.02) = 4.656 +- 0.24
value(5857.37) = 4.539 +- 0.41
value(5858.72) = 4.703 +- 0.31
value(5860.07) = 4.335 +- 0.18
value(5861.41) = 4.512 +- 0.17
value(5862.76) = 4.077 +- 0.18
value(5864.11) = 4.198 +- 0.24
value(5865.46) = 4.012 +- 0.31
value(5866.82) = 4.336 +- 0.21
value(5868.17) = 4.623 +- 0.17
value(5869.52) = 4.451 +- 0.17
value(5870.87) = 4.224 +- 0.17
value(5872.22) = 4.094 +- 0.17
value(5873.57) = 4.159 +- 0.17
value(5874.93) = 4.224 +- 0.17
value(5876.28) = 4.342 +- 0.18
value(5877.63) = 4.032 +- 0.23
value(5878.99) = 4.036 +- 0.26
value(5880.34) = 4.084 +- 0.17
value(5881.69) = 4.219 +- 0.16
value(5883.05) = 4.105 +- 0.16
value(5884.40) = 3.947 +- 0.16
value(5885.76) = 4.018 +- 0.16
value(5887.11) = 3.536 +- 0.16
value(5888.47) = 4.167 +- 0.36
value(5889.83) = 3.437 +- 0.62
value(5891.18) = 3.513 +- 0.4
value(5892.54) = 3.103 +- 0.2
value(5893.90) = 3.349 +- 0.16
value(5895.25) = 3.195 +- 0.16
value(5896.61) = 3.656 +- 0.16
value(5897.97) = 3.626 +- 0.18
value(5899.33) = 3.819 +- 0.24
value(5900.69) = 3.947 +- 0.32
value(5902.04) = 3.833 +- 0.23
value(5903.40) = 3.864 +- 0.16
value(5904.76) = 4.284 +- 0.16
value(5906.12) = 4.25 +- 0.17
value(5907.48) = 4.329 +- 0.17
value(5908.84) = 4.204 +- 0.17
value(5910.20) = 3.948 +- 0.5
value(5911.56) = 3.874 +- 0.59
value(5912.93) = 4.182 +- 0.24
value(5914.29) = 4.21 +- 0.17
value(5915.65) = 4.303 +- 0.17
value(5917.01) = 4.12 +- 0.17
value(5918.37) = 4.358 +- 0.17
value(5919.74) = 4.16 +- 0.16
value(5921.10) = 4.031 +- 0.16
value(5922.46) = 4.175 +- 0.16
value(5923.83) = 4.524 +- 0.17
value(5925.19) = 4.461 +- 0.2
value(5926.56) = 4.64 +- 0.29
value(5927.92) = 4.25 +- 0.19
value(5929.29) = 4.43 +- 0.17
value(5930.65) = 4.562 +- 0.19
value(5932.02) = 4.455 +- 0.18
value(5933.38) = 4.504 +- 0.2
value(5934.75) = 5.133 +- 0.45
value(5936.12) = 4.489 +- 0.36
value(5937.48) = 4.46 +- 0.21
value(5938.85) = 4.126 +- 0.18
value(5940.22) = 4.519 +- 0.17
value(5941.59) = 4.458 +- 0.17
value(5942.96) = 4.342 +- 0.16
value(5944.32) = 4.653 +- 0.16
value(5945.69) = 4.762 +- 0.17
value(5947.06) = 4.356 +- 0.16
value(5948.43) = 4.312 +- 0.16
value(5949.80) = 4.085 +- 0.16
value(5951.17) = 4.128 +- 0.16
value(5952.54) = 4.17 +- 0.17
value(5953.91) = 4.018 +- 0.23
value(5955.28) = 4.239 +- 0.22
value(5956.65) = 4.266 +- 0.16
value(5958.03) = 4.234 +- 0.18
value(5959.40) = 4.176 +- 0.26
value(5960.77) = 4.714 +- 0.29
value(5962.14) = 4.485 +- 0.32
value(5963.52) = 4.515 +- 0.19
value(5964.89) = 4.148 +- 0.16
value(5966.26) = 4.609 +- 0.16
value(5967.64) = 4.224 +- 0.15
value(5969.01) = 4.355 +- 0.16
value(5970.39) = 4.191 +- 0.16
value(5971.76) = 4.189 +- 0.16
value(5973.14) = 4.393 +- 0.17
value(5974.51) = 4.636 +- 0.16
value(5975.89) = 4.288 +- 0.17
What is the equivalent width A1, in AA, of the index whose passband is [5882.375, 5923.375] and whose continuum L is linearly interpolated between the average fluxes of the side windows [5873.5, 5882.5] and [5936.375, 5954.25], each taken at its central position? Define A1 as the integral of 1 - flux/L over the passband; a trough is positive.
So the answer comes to 3.0 AA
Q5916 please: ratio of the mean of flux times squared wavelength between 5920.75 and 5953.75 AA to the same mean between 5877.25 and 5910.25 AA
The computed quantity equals 1.2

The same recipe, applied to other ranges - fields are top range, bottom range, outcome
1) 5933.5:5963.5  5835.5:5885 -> 1.04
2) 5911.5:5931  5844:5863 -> 1.00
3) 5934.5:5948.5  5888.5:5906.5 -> 1.24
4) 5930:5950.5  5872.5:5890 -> 1.13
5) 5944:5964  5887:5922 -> 1.13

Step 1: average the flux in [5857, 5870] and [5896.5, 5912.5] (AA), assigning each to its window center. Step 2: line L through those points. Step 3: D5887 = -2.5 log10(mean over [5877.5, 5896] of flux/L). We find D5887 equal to 0.11 mag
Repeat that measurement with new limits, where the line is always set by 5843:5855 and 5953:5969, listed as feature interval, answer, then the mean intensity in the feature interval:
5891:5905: 0.192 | 3.64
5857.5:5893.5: 0.065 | 4.1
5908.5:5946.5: -0.009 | 4.37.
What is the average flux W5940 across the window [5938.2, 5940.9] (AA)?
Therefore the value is 4.32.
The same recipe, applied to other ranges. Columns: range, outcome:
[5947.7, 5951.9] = 4.18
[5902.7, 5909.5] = 4.18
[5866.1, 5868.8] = 4.46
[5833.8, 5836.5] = 4.12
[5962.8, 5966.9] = 4.42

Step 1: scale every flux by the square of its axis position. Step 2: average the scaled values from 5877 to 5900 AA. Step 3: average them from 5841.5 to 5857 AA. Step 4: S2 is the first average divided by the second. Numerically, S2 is 0.87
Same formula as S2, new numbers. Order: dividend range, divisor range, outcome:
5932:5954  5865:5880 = 1.07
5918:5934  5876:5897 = 1.17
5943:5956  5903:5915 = 1.06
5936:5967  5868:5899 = 1.14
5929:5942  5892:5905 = 1.25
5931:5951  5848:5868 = 1.06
